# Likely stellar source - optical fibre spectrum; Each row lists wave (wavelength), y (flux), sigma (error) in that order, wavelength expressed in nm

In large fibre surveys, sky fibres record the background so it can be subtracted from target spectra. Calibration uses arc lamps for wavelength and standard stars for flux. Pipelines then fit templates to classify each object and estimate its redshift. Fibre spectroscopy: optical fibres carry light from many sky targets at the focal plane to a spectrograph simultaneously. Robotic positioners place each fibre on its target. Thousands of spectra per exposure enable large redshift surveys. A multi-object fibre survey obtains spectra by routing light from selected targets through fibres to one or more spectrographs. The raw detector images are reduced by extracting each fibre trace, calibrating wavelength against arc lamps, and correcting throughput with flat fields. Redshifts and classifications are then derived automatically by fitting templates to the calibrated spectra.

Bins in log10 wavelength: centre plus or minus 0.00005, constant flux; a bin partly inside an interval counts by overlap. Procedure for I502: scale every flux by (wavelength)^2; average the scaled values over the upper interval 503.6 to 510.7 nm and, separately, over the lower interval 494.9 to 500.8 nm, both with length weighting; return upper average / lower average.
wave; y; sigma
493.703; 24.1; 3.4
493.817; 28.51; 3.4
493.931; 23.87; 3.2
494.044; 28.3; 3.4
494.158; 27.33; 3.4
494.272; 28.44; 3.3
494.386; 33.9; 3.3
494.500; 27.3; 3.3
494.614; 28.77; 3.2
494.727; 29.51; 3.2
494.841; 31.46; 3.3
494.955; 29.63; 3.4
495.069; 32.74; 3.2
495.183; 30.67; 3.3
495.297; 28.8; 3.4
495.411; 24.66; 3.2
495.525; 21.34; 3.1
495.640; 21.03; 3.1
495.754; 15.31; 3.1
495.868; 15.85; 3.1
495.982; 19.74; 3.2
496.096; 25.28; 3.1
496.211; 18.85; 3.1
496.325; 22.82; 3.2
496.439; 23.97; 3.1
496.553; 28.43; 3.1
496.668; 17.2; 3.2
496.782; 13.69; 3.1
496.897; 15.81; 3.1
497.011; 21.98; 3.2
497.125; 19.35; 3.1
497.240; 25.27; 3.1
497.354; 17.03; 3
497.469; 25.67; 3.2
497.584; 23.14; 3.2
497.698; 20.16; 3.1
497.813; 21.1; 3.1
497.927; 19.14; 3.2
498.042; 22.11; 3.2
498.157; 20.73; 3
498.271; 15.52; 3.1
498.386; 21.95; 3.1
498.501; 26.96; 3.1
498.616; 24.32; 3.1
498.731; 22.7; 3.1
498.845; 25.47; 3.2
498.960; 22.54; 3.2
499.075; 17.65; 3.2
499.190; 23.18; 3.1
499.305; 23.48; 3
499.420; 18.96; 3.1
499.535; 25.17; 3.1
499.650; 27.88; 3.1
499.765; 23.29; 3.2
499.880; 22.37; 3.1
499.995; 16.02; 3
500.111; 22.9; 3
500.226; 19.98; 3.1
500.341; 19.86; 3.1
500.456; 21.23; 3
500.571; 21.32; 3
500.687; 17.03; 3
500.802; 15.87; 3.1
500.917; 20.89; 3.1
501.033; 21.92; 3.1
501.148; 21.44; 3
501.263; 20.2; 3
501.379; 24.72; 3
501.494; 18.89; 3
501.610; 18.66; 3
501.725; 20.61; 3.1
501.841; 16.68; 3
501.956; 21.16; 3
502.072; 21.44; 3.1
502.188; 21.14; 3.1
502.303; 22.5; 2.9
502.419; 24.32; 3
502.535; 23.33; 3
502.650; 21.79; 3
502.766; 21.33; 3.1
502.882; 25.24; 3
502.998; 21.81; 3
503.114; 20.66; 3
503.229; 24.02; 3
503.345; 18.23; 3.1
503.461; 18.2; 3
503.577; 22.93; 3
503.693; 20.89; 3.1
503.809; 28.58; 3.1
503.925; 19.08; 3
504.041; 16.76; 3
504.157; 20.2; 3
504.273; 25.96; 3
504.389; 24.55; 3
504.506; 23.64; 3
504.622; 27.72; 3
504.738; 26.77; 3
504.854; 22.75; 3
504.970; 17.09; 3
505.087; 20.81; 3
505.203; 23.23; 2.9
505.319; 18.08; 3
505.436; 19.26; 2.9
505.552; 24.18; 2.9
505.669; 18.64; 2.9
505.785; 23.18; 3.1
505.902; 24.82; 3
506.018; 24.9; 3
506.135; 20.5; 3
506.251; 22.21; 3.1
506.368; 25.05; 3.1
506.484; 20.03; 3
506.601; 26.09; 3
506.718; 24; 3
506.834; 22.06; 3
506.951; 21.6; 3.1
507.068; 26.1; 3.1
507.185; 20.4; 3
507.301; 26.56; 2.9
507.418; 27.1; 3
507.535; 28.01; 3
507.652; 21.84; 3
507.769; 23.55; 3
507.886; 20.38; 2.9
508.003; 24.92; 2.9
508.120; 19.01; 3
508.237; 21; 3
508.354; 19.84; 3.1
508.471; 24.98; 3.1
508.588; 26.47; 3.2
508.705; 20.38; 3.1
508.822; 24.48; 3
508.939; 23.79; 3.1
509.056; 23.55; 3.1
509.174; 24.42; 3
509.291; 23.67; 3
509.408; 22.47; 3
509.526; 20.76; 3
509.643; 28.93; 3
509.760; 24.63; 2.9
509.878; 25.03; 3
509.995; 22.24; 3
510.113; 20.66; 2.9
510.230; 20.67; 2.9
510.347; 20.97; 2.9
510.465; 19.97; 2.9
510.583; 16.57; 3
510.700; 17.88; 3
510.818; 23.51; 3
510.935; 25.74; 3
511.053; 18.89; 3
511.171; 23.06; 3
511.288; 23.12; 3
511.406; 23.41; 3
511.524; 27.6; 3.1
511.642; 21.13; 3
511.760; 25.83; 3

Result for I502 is 1.08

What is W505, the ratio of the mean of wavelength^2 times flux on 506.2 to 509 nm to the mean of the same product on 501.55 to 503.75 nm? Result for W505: 1.1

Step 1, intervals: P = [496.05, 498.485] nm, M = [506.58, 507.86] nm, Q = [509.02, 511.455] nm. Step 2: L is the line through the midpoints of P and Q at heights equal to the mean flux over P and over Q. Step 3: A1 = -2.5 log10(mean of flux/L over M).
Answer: -0.099 mag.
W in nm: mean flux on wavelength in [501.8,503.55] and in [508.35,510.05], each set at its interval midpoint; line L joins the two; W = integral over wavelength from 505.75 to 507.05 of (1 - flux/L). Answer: -0.02 nm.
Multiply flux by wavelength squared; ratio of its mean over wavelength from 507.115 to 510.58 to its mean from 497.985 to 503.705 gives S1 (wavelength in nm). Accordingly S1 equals 1.11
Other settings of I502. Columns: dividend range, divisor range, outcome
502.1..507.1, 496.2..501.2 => 1.08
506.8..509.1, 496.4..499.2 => 1.14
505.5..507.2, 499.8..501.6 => 1.16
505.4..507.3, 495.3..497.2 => 1.15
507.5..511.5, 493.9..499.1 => 1.02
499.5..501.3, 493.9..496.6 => 0.83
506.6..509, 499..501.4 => 1.14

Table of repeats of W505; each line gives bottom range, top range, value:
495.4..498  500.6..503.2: 1.04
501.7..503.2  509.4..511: 1.05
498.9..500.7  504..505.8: 1.05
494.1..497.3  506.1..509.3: 1.01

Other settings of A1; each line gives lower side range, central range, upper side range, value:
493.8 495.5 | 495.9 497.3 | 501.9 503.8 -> 0.283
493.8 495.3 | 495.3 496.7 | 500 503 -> 0.265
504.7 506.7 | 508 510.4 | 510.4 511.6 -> -0.045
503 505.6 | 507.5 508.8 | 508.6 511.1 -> -0.020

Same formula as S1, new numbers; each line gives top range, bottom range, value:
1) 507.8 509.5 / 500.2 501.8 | 1.17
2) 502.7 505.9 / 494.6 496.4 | 0.93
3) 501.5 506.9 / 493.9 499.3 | 0.97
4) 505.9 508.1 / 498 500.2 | 1.09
